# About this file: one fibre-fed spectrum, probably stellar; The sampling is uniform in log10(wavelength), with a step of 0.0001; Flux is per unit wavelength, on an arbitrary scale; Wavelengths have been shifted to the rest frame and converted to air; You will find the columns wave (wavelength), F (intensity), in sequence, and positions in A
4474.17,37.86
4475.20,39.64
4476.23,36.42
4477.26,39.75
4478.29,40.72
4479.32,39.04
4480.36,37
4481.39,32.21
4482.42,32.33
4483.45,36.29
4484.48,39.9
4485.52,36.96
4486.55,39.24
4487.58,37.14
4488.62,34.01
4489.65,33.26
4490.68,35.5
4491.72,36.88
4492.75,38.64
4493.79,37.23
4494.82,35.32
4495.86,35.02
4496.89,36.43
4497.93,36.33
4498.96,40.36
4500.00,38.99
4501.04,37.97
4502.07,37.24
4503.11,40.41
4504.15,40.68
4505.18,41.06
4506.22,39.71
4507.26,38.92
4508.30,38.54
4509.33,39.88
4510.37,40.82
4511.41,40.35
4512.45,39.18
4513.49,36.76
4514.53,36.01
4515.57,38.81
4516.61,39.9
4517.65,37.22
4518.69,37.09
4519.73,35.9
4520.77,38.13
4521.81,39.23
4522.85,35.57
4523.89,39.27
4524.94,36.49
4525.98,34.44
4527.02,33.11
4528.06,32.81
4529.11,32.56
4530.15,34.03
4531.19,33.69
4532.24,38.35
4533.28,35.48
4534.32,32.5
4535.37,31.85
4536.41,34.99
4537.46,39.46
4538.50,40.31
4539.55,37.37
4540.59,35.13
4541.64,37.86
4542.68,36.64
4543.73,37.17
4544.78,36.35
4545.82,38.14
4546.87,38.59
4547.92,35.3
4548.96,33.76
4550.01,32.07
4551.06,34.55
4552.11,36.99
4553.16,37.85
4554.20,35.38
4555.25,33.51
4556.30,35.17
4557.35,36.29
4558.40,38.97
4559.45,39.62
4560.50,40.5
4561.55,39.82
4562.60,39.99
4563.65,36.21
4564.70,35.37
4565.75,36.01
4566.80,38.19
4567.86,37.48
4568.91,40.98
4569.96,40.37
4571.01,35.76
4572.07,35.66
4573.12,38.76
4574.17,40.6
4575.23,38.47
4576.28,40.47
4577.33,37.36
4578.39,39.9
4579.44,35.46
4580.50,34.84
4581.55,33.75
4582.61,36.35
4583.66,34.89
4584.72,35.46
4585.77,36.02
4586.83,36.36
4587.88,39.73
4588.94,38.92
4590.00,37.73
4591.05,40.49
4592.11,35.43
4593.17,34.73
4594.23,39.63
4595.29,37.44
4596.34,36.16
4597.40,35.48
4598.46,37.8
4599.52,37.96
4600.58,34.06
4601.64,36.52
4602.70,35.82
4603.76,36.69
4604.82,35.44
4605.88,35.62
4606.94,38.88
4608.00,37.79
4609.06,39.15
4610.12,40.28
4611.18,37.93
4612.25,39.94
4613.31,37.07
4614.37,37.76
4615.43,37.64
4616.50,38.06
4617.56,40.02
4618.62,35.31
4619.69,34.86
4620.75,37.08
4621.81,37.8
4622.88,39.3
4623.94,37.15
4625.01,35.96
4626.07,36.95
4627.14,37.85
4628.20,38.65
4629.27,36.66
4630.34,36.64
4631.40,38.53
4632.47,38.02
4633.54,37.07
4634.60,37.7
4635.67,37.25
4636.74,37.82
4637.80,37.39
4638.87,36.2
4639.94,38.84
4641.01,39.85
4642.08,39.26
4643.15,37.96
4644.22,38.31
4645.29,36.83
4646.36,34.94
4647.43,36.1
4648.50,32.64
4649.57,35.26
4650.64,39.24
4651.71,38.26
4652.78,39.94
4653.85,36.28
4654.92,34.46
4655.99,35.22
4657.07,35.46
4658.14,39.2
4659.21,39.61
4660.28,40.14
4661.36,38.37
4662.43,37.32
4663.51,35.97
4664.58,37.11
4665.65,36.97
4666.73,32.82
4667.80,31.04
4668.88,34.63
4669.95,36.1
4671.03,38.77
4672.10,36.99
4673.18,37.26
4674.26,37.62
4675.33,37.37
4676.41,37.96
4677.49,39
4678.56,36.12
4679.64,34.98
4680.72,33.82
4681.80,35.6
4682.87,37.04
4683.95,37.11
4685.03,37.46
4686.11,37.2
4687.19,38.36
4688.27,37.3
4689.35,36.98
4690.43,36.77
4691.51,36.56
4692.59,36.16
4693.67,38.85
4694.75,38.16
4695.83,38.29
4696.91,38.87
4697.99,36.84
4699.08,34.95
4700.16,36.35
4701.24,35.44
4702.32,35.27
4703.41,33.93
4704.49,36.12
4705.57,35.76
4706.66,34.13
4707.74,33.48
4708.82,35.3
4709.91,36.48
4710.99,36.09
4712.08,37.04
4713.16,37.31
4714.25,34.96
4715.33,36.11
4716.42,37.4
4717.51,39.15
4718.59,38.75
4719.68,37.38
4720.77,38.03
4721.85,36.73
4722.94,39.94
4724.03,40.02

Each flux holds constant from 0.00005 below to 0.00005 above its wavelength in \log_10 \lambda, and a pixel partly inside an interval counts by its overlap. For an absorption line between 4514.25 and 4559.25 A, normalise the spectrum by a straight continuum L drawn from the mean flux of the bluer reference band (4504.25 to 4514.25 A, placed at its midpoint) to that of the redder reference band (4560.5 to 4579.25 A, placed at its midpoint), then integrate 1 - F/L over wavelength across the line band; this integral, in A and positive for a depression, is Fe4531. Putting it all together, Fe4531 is 3.2 A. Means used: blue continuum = 39.4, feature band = 36.2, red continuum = 38.3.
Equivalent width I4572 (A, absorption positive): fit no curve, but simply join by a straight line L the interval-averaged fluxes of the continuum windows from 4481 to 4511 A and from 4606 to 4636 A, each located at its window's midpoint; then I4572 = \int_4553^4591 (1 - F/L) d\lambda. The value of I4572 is 0.2 A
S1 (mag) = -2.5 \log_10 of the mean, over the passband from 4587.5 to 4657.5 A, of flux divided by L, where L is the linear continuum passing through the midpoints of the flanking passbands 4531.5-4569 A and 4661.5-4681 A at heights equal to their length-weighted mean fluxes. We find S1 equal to -0.025 mag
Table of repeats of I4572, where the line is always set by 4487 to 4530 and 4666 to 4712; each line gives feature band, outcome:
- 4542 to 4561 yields 0.32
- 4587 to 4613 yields -0.44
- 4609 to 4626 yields -0.48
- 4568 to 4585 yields -0.23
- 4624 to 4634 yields -0.19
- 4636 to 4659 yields -0.37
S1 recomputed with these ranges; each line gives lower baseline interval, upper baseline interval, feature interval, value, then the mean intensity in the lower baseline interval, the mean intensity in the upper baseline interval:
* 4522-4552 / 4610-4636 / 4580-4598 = 0.005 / 35.7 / 37.6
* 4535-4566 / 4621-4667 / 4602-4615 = -0.017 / 36.7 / 37.3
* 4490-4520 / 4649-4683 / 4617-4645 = -0.017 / 38.2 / 36.7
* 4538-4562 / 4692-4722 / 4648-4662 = -0.018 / 36.8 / 36.6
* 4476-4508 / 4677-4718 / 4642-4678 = -0.006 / 37.5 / 36.5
